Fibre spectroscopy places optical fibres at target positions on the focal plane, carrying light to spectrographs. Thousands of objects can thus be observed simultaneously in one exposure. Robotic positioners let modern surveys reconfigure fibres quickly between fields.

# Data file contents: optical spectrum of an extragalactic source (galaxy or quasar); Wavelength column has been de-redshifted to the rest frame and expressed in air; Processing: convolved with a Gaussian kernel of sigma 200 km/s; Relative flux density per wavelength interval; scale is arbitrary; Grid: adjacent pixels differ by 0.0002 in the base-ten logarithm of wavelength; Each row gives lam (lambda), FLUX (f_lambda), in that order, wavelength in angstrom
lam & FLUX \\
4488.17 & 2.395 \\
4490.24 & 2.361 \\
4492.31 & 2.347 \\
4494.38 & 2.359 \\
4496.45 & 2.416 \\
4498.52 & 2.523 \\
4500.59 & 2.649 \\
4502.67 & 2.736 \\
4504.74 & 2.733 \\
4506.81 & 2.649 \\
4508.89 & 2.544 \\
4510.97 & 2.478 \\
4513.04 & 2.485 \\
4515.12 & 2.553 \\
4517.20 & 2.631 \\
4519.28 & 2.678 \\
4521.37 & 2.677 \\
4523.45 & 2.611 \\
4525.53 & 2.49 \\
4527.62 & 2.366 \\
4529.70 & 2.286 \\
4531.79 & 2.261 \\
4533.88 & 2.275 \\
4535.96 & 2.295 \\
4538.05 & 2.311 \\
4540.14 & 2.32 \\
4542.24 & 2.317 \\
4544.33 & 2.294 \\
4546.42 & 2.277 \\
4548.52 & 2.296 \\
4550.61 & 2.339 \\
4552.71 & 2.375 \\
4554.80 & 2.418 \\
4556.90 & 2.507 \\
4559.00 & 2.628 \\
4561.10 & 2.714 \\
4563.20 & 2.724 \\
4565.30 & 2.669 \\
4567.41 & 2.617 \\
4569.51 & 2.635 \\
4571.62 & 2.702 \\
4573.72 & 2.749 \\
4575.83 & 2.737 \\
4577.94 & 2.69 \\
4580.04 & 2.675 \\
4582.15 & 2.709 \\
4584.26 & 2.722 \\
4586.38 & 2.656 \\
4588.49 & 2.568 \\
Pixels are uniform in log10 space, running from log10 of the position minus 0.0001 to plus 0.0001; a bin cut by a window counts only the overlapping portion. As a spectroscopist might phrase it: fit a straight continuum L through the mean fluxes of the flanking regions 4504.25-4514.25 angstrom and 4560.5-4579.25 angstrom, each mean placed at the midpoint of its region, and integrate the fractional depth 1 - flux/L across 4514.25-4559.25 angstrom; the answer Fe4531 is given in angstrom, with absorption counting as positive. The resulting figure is 3.61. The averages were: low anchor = 2.57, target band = 2.41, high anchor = 2.69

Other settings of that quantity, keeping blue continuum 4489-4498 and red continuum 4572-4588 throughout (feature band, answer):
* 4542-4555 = 1.3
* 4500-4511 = -1.0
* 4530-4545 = 1.5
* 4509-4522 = -0.6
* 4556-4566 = -0.1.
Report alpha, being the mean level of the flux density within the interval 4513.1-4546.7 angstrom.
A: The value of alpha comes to 2.42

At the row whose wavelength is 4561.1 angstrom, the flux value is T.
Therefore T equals 2.714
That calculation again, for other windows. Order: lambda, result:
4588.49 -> 2.568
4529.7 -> 2.286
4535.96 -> 2.295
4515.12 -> 2.553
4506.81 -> 2.649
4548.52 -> 2.296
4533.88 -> 2.275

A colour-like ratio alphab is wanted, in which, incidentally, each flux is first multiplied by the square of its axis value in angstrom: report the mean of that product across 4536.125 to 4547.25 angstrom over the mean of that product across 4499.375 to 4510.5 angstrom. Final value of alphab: 0.9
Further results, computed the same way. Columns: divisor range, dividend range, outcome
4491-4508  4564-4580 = 1.09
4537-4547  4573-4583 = 1.20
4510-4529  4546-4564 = 0.99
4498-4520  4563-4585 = 1.06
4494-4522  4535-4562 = 0.94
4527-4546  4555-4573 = 1.16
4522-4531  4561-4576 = 1.12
